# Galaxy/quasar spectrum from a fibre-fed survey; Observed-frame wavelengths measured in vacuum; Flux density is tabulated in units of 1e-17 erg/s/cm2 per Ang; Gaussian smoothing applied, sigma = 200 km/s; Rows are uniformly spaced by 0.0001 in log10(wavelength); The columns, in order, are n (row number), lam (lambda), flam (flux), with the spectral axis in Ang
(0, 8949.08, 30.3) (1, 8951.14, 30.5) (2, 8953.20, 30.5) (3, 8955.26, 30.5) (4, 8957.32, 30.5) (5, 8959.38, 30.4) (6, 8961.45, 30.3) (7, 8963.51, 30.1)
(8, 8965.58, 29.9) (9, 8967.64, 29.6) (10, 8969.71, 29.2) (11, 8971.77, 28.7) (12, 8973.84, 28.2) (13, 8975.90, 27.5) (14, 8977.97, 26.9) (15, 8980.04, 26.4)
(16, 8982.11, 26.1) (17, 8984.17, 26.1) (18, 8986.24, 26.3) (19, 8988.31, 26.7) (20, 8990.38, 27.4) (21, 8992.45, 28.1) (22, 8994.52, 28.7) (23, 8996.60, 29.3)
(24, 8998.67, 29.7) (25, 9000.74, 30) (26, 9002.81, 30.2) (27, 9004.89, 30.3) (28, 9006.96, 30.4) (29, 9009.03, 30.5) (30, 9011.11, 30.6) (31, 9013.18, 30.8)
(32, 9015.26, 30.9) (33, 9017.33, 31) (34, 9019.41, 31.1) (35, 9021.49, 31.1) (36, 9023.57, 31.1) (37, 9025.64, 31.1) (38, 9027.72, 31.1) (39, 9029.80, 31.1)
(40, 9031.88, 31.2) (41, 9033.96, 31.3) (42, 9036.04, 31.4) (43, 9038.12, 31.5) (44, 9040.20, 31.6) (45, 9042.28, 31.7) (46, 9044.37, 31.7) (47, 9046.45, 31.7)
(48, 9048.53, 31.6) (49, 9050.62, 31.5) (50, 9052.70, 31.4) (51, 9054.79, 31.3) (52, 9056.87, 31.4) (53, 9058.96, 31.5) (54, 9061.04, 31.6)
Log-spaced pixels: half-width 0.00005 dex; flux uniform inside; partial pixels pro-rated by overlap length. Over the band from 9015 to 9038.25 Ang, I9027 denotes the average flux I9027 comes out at 31.2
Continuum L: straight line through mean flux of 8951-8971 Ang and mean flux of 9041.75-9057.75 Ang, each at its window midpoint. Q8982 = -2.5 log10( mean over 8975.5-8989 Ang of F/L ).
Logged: 0.150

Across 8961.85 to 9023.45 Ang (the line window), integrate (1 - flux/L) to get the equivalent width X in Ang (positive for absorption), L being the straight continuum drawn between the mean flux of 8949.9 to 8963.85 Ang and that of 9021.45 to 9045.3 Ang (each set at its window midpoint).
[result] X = 3.56 Ang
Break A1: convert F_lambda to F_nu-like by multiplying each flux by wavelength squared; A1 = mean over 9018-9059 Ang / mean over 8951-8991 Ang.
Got 1.11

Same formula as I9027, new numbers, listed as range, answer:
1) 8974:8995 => 27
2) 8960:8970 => 29.9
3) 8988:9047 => 30.5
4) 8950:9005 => 28.8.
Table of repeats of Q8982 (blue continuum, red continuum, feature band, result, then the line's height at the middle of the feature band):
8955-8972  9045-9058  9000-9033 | 0.003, 30.9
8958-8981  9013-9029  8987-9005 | 0.044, 30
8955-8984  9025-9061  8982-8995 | 0.091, 29.4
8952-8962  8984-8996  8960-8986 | 0.028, 28.9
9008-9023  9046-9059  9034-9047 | -0.011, 31.3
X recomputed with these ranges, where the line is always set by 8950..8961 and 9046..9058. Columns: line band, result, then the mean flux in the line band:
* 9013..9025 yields 0.0 Ang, 31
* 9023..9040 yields 0.0 Ang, 31.3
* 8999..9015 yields 0.3 Ang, 30.4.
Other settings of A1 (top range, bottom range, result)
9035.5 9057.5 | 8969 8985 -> 1.17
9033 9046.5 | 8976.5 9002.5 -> 1.15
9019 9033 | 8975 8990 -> 1.18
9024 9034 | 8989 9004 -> 1.08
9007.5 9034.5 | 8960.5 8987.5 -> 1.11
